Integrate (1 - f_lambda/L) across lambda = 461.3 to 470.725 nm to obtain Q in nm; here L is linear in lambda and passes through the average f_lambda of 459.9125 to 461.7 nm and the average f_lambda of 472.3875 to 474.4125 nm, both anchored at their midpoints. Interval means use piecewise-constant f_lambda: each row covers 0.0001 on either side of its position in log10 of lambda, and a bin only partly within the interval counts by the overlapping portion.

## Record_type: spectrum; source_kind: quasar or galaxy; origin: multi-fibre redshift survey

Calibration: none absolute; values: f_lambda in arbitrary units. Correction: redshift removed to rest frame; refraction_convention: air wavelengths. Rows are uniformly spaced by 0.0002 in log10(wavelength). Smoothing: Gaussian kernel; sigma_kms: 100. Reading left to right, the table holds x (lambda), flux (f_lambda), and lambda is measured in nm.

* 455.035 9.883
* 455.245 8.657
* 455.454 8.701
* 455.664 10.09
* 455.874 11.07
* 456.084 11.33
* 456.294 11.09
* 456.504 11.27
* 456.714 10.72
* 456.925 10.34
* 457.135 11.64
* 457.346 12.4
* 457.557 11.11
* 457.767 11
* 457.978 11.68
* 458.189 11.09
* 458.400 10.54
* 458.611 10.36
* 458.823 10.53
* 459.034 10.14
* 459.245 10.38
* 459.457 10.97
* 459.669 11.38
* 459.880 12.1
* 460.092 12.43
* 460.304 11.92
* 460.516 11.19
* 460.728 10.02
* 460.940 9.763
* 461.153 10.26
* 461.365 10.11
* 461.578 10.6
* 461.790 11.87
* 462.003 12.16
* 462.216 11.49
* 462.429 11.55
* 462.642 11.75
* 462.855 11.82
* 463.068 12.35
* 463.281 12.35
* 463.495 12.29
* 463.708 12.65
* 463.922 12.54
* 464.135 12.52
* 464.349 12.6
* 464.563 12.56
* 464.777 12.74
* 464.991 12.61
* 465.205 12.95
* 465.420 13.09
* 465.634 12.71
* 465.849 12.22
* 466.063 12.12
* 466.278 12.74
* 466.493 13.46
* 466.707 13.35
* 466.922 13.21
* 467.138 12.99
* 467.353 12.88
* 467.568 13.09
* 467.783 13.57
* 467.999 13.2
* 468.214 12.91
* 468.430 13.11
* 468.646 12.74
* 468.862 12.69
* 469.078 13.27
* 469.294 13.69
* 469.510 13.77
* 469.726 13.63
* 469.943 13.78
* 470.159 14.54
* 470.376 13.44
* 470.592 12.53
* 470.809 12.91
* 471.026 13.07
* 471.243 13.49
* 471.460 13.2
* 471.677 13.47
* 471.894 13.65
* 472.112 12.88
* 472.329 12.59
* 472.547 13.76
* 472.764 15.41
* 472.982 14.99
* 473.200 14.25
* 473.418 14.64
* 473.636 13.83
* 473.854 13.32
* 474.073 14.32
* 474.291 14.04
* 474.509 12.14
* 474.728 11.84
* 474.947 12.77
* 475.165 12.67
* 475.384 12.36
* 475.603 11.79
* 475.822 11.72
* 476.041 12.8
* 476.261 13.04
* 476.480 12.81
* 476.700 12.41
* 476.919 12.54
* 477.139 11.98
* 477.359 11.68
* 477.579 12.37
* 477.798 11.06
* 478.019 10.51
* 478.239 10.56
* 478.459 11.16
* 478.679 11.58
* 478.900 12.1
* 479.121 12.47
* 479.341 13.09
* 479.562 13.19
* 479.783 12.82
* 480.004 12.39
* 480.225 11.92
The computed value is -0.36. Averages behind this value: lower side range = 10.8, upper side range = 14.2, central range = 12.7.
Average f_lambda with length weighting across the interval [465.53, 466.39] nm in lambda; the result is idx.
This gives 12.4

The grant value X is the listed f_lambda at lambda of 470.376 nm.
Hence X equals 13.44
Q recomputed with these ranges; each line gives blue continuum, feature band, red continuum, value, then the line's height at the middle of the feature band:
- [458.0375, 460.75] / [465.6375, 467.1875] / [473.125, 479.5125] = -0.162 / 11.6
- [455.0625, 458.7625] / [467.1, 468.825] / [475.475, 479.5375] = -0.245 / 11.4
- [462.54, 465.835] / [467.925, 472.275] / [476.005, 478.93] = -0.383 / 12.2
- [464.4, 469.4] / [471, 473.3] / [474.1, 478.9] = -0.227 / 12.5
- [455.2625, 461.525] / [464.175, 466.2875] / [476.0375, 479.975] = -0.250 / 11.3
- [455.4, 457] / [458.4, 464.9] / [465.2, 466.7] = 0.189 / 11.8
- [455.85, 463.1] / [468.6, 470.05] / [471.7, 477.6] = -0.117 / 12.4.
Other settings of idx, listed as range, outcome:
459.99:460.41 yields 12.2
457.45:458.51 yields 11.1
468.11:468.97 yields 12.9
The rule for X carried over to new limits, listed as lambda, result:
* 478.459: 11.16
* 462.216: 11.49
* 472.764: 15.41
